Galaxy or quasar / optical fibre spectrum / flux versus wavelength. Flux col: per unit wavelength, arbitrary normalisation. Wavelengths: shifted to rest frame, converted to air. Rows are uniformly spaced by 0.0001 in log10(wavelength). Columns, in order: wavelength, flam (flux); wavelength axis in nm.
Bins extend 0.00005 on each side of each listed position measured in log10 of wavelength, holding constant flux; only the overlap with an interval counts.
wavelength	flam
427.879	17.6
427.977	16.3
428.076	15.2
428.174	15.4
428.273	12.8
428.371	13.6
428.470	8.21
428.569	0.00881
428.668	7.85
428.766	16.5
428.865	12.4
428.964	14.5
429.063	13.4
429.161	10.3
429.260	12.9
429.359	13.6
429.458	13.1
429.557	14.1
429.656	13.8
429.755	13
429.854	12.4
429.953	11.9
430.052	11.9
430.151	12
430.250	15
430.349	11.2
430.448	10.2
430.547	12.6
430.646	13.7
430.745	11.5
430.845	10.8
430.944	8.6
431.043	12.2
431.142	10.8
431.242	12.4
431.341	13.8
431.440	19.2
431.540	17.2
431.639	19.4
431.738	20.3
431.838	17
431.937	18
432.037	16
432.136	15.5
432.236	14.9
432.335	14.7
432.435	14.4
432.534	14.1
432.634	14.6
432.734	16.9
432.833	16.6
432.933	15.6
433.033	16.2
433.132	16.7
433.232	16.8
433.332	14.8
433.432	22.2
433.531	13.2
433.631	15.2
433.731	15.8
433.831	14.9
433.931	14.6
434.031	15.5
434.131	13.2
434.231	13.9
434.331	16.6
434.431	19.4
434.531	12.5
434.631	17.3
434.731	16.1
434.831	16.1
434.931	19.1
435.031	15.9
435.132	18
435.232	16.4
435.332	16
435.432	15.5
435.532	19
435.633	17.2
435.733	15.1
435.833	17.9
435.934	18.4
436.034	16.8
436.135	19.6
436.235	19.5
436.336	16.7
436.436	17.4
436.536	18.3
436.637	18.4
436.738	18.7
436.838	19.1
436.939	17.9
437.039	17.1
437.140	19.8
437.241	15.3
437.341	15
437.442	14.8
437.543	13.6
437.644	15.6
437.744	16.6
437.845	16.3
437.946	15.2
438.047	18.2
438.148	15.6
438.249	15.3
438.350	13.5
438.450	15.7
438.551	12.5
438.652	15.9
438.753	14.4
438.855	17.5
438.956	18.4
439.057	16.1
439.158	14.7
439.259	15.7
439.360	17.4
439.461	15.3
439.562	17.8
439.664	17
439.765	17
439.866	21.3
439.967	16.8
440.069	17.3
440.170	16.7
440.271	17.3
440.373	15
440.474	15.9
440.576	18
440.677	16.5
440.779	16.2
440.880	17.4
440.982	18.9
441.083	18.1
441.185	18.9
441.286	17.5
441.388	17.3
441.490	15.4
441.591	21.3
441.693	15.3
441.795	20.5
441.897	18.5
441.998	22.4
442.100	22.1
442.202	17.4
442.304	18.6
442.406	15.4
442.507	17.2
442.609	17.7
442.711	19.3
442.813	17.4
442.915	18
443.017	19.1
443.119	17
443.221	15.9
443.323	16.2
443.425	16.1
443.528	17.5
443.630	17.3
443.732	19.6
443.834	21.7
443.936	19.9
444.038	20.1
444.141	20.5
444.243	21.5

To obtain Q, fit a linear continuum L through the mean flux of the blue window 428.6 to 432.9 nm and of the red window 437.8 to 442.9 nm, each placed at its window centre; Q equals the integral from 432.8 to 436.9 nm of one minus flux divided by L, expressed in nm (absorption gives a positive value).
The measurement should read -0.405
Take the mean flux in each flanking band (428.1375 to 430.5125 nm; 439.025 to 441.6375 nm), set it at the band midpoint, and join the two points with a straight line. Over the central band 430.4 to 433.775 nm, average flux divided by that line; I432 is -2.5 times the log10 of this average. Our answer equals -0.128 mag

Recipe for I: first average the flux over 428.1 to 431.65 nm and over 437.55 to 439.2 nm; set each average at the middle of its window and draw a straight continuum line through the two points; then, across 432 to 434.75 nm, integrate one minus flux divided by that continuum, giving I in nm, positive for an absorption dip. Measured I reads -0.37 nm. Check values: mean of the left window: 12.5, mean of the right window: 15.7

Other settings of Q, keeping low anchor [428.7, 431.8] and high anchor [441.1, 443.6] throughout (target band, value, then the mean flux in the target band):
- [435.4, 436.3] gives -0.13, 17.7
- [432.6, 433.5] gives -0.14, 16.7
